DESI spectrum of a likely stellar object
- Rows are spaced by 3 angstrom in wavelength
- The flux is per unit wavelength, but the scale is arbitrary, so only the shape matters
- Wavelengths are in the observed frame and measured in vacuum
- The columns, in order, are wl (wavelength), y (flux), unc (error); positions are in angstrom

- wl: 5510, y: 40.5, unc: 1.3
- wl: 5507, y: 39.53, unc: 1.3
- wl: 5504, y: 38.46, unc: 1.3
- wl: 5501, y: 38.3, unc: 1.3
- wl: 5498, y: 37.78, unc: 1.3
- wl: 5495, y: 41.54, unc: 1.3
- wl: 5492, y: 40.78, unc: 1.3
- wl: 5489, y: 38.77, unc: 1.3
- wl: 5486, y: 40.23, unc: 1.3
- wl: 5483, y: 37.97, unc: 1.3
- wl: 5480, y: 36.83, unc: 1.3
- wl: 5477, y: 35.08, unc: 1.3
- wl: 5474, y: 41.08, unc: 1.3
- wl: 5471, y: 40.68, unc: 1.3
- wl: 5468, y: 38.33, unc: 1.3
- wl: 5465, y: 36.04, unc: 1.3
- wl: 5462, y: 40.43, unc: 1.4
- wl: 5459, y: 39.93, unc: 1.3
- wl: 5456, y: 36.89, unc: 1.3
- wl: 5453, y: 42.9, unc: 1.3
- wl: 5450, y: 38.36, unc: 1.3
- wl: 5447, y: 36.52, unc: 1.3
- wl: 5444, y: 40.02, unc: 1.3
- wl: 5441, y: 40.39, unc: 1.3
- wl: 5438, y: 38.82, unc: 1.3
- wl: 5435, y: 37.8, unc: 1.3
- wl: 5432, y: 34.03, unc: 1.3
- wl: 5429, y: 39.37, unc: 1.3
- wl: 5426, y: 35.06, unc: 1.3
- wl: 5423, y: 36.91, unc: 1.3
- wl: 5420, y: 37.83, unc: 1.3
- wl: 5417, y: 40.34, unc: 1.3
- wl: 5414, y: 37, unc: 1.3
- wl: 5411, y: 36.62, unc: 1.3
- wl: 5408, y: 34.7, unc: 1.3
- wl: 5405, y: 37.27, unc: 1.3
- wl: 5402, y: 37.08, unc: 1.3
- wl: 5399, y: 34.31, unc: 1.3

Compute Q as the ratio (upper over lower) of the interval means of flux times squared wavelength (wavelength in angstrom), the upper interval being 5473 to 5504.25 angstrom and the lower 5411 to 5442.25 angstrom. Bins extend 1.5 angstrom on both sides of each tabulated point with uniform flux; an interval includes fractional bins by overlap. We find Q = 1.05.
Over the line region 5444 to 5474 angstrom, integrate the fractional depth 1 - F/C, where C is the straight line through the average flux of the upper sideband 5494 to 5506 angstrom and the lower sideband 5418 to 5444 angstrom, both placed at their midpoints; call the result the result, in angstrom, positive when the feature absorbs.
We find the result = -0.7 angstrom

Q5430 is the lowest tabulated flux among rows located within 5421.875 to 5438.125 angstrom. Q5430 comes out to 34.03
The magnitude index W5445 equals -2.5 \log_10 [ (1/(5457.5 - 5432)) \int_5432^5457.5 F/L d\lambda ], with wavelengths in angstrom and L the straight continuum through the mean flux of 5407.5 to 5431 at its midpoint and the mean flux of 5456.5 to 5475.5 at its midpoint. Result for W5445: -0.01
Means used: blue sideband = 37.3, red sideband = 39.3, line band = 38.7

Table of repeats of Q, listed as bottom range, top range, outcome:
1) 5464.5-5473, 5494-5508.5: 1.02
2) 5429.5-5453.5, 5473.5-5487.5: 1.00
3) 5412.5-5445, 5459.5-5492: 1.04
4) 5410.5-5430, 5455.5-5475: 1.06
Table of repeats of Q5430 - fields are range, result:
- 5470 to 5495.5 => 35.08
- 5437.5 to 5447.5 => 36.52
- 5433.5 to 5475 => 36.04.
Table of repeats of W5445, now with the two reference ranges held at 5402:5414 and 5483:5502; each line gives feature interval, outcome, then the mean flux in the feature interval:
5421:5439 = 0.01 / 37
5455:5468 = 0.00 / 38.4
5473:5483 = 0.04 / 37.5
